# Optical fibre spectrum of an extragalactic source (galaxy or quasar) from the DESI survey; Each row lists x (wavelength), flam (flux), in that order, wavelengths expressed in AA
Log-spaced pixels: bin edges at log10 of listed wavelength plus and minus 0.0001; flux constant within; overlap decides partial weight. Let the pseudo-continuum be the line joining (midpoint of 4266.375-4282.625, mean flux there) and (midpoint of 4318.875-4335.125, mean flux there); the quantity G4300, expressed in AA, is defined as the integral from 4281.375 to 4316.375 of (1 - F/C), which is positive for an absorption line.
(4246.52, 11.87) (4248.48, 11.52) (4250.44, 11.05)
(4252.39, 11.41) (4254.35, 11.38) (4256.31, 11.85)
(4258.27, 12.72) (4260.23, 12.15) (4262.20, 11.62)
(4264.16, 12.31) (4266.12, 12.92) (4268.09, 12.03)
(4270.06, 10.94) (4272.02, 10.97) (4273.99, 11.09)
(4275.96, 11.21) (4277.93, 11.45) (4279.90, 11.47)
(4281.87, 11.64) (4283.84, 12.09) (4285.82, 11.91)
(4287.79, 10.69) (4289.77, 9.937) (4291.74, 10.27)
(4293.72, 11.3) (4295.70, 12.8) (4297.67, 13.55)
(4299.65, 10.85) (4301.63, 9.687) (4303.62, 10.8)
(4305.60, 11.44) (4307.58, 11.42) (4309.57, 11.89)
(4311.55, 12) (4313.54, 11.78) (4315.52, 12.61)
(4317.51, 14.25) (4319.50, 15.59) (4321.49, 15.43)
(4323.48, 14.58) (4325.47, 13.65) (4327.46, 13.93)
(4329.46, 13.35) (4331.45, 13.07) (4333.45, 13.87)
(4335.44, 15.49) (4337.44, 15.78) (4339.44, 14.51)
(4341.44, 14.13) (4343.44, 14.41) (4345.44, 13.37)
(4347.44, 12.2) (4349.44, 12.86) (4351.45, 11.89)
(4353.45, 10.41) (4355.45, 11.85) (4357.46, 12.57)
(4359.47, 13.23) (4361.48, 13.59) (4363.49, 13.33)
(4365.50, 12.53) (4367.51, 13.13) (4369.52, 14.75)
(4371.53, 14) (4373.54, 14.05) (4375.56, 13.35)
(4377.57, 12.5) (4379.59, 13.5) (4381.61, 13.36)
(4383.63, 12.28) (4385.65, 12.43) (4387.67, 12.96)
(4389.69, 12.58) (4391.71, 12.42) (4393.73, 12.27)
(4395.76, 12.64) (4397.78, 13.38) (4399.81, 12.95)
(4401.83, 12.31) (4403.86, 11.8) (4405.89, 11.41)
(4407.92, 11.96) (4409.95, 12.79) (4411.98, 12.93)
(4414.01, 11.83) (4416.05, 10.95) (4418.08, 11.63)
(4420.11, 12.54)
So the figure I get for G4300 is 3.4 AA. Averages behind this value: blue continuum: 11.4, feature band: 11.5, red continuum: 14.2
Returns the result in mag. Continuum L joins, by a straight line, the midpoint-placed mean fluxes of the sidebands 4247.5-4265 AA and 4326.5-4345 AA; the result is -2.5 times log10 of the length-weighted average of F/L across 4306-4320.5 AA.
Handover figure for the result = 0.07 mag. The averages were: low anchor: 11.8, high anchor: 14.3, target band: 12.7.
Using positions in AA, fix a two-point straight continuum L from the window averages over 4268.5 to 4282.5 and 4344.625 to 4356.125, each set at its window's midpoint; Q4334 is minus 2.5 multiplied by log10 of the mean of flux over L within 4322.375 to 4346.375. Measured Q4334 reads -0.19 mag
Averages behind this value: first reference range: 11.3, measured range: 14.2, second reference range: 12.1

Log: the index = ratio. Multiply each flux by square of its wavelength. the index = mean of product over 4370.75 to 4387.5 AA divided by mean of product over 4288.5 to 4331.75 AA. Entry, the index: 1.09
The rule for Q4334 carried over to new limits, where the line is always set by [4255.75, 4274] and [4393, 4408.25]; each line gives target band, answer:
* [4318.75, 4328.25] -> -0.207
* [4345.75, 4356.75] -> 0.020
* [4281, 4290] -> 0.057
